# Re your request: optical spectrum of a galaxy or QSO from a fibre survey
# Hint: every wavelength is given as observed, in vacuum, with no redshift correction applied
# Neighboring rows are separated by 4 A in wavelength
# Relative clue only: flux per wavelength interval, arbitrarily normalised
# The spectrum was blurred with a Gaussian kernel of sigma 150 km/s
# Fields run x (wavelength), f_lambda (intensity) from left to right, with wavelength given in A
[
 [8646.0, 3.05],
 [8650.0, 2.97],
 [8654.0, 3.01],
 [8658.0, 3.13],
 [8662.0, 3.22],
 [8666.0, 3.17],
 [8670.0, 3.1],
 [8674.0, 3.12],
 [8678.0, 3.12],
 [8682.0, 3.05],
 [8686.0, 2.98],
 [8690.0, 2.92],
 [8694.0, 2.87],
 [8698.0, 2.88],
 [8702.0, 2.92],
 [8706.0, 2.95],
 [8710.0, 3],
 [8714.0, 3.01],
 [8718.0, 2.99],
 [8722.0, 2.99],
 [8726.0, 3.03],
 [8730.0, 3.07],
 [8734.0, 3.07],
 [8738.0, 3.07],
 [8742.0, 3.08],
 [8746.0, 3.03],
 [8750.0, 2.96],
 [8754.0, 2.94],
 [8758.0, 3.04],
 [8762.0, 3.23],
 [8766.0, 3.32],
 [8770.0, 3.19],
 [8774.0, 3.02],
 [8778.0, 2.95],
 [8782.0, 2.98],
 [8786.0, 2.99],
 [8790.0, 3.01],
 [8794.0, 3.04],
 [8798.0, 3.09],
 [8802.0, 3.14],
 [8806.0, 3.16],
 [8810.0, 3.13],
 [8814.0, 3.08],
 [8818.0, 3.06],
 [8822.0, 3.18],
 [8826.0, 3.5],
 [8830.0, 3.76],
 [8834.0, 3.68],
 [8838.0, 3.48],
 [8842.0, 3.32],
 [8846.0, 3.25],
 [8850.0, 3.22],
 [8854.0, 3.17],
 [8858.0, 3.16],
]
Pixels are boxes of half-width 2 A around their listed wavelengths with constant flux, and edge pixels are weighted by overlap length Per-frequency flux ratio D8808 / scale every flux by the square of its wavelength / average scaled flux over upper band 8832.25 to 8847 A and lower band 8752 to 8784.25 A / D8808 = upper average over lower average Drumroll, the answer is 1.13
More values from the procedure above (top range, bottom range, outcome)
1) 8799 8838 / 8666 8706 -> 1.13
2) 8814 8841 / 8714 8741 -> 1.15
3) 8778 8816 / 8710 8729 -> 1.04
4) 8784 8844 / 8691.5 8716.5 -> 1.13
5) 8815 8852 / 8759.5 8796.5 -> 1.11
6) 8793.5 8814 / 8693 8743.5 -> 1.06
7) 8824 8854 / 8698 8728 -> 1.19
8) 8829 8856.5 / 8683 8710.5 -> 1.20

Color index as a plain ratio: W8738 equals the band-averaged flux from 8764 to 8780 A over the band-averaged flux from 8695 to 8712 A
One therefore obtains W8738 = 1.06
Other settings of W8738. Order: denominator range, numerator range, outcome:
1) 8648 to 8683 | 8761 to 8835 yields 1.02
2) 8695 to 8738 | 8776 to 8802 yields 1.01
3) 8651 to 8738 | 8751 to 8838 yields 1.05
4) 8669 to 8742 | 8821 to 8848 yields 1.15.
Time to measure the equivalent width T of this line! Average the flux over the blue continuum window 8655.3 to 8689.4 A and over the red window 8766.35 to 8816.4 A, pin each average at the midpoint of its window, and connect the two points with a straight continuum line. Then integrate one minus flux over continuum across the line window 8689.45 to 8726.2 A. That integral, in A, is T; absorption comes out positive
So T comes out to 1.7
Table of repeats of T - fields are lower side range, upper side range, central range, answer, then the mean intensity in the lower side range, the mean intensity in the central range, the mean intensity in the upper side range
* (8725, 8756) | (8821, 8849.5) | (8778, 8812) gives 2.20 A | 3.03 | 3.06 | 3.45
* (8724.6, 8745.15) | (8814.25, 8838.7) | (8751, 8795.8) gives 2.06 A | 3.06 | 3.06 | 3.42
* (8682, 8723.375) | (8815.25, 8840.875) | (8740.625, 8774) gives 0.71 A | 2.96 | 3.09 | 3.43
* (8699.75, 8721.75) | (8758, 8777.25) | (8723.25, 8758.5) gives 0.46 A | 2.97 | 3.03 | 3.16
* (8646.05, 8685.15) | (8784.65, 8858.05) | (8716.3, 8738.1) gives 0.80 A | 3.09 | 3.03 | 3.24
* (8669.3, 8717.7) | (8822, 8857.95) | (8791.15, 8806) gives 0.84 A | 2.99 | 3.09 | 3.39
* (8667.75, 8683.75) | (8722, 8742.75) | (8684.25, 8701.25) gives 0.96 A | 3.1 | 2.91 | 3.06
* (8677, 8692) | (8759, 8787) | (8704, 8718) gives 0.23 A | 3.01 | 2.99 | 3.1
